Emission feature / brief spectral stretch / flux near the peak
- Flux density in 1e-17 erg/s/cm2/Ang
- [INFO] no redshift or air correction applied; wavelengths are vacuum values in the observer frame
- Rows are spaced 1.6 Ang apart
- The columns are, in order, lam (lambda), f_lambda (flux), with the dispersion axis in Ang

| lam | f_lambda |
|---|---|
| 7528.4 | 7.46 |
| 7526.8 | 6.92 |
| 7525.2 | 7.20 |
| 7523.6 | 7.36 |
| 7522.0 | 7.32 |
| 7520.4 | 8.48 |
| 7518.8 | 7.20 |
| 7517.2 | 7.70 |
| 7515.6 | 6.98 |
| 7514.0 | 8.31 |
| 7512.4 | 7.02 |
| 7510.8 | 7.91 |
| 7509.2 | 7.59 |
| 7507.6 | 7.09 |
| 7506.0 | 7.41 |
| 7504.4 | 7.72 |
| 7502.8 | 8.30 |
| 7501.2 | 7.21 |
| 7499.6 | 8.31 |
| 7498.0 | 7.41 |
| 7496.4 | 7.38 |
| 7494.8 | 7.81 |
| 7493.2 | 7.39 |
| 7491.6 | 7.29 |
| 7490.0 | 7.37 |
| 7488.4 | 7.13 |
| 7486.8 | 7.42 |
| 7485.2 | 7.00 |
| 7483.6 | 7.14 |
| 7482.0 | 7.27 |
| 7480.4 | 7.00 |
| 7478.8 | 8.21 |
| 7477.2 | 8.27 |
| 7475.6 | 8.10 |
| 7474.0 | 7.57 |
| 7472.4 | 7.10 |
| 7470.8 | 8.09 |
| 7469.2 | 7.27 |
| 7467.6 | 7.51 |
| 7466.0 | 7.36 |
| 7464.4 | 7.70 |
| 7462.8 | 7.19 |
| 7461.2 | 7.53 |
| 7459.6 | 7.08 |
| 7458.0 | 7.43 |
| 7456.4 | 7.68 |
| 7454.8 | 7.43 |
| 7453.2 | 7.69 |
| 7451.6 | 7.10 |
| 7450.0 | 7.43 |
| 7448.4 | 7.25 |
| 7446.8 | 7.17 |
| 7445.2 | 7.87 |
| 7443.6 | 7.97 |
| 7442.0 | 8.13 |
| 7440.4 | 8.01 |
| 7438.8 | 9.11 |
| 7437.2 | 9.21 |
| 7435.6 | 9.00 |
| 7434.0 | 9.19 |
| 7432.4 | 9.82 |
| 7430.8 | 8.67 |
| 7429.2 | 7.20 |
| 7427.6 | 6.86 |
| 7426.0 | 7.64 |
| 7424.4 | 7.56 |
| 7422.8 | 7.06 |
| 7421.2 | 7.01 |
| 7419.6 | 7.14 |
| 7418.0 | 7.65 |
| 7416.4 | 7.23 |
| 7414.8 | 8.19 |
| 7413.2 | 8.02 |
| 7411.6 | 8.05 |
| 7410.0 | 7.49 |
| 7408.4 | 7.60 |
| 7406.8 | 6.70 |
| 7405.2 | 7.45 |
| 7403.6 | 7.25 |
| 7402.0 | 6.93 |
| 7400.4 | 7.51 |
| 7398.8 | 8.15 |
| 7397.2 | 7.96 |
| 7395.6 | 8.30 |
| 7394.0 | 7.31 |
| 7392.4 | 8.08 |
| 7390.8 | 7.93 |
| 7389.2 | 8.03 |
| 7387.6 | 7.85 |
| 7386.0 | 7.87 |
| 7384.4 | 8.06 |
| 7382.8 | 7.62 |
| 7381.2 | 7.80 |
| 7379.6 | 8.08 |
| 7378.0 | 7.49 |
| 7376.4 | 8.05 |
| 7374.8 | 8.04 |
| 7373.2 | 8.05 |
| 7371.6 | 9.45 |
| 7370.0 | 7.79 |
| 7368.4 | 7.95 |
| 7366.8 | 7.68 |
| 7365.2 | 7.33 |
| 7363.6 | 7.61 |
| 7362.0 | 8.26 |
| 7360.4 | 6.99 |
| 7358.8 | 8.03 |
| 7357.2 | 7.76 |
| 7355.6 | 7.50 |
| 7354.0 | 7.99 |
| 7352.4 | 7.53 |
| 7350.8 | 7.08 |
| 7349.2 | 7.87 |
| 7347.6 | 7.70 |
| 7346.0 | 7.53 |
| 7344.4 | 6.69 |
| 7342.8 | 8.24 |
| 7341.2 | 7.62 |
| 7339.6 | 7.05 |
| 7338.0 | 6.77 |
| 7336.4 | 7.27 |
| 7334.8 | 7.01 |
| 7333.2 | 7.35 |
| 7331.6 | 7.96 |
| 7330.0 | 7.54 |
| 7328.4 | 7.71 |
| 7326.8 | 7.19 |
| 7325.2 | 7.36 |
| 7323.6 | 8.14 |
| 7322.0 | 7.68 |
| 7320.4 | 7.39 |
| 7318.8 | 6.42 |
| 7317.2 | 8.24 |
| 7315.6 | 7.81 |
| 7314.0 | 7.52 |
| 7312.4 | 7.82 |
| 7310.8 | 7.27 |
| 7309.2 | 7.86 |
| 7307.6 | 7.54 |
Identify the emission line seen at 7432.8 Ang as [N II] 6583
